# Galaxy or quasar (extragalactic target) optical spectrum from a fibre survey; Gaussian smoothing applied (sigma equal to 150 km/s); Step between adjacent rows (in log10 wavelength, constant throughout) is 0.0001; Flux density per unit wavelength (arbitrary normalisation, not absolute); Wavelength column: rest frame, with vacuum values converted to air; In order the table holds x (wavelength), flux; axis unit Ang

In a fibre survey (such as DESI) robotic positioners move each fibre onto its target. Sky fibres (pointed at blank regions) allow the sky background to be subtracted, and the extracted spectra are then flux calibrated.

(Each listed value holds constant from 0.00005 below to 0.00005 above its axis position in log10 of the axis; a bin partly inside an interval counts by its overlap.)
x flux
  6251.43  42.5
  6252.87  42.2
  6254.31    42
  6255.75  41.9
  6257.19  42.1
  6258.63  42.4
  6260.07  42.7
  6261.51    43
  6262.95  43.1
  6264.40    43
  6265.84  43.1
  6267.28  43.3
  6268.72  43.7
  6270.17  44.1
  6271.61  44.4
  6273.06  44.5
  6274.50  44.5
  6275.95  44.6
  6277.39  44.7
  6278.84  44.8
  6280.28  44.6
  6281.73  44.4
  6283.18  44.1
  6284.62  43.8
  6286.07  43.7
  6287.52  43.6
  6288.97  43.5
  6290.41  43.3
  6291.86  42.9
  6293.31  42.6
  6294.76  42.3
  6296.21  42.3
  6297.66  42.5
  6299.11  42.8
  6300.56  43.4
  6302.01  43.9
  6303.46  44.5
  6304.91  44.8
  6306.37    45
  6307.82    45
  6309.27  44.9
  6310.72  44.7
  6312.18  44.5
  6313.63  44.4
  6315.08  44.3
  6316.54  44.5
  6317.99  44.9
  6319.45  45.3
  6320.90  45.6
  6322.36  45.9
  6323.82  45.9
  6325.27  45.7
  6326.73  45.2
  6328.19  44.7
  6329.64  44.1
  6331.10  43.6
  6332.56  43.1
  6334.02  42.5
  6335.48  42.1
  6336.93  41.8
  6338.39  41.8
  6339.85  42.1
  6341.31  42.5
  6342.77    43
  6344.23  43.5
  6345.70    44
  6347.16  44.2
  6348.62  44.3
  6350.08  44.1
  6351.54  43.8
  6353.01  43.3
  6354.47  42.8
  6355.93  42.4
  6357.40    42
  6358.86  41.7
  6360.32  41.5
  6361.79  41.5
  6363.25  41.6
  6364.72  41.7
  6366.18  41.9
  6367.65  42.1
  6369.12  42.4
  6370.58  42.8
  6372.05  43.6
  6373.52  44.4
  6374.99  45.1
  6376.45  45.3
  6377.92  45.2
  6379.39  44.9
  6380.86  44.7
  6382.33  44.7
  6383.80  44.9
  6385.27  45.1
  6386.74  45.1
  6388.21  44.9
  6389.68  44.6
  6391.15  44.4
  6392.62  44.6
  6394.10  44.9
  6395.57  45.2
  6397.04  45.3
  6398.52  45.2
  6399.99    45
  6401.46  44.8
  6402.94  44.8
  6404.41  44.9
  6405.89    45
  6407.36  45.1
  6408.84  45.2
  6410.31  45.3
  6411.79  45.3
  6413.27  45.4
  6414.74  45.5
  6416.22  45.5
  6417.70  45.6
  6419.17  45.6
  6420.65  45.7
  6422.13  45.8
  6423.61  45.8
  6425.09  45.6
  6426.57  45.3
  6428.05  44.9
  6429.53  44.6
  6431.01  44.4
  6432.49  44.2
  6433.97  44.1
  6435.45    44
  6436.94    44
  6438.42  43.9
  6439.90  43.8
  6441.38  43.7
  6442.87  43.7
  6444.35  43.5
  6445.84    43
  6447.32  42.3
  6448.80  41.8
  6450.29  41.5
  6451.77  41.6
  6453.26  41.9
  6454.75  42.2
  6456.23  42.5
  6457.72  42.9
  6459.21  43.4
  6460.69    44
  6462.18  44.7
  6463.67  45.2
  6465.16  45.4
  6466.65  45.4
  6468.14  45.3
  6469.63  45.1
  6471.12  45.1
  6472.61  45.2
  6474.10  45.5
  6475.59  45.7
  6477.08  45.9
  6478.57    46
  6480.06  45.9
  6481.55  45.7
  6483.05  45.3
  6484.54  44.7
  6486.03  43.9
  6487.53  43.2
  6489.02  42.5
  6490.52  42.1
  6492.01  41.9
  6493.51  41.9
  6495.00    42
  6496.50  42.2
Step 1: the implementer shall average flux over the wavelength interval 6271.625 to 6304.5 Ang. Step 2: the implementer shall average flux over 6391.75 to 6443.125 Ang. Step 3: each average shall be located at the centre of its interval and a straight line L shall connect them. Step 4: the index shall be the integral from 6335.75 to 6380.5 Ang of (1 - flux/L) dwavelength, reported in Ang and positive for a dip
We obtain 1.3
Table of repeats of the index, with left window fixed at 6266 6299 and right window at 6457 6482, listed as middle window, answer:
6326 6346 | 0.4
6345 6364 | 0.6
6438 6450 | 0.5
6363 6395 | 0.2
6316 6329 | -0.4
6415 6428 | -0.2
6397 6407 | -0.1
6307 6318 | -0.2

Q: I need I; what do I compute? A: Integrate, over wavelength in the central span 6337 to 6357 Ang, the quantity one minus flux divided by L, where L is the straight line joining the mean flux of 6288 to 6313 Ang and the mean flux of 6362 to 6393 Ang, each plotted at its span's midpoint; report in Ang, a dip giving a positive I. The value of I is 0.3 Ang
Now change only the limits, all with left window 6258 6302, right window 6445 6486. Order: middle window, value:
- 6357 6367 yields 0.5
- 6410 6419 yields -0.3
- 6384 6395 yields -0.2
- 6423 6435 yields -0.2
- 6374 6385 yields -0.3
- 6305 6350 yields -0.4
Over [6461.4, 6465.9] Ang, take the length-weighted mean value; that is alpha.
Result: 45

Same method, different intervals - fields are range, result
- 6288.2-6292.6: 43.3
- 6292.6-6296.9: 42.4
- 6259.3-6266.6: 43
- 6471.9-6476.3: 45.5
